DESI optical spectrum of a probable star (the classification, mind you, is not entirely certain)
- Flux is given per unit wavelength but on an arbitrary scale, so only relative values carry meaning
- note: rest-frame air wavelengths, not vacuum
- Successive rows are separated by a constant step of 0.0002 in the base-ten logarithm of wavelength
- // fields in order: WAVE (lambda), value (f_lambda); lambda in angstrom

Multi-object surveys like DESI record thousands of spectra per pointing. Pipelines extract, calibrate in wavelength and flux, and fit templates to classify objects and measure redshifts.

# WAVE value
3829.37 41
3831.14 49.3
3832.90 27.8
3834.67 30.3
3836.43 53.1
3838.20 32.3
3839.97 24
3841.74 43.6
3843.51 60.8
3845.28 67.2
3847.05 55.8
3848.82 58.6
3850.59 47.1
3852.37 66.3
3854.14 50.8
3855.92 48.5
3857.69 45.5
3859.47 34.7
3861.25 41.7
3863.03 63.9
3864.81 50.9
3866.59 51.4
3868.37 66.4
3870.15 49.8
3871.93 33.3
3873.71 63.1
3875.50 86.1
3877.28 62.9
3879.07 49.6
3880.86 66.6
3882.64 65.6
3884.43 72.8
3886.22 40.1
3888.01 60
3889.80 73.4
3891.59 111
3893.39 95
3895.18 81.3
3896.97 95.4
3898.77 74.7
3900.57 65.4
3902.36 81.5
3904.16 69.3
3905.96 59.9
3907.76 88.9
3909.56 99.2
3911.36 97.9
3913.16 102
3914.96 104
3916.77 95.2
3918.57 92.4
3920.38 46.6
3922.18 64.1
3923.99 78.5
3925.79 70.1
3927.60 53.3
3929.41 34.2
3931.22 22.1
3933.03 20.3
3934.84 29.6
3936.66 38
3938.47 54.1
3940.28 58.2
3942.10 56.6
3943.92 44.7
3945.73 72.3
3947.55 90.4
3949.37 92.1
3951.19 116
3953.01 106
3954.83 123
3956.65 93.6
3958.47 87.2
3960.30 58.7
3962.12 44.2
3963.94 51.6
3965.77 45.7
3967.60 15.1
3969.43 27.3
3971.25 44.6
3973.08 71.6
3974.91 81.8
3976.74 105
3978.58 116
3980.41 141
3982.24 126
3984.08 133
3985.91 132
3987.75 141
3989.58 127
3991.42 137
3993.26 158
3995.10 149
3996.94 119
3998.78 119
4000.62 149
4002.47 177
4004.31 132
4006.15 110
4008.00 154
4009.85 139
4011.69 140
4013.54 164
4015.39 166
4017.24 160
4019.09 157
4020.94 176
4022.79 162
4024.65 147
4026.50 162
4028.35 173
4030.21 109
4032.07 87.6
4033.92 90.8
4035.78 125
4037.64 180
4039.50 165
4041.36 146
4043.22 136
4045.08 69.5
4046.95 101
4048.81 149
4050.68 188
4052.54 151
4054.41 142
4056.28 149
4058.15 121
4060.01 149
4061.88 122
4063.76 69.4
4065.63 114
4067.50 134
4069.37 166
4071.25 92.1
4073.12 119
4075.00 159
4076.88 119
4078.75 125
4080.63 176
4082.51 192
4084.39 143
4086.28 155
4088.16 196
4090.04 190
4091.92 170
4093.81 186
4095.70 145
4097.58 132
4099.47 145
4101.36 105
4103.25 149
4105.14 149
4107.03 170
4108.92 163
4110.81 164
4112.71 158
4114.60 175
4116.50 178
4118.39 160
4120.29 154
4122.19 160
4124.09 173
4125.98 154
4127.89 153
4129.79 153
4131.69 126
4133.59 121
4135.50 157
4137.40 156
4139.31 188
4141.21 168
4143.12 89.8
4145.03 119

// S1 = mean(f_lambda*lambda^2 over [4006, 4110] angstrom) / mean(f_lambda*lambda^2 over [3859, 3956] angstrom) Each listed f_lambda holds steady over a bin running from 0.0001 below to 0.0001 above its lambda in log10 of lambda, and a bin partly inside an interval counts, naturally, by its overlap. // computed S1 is 2.25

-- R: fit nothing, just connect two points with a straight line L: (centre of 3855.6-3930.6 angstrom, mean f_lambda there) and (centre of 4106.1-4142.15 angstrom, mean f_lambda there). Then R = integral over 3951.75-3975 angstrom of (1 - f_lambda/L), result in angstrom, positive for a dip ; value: 7.3 angstrom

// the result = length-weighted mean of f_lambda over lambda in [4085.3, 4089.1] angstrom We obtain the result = 175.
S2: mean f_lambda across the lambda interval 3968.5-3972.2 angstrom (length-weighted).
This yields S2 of 36.3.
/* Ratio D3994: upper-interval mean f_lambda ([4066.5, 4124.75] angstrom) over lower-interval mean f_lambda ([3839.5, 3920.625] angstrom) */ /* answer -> 2.3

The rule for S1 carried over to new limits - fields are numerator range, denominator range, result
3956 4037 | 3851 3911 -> 1.92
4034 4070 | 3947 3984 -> 1.69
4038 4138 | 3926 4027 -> 1.52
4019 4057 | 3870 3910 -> 2.12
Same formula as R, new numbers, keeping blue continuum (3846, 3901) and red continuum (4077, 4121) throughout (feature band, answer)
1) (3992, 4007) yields -2.95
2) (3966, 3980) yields 5.06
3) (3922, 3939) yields 8.02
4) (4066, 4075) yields 1.03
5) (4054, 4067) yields 1.74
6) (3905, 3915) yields -1.63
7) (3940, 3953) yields 2.12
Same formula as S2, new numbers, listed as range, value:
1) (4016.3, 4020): 159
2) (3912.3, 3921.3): 87.9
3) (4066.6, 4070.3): 150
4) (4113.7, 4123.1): 165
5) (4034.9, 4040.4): 157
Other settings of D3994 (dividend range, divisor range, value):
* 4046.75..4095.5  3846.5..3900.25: 2.35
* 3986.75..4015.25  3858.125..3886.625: 2.52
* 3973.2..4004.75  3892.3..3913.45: 1.55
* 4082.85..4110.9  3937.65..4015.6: 1.53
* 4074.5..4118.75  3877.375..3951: 2.28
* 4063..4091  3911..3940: 2.33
